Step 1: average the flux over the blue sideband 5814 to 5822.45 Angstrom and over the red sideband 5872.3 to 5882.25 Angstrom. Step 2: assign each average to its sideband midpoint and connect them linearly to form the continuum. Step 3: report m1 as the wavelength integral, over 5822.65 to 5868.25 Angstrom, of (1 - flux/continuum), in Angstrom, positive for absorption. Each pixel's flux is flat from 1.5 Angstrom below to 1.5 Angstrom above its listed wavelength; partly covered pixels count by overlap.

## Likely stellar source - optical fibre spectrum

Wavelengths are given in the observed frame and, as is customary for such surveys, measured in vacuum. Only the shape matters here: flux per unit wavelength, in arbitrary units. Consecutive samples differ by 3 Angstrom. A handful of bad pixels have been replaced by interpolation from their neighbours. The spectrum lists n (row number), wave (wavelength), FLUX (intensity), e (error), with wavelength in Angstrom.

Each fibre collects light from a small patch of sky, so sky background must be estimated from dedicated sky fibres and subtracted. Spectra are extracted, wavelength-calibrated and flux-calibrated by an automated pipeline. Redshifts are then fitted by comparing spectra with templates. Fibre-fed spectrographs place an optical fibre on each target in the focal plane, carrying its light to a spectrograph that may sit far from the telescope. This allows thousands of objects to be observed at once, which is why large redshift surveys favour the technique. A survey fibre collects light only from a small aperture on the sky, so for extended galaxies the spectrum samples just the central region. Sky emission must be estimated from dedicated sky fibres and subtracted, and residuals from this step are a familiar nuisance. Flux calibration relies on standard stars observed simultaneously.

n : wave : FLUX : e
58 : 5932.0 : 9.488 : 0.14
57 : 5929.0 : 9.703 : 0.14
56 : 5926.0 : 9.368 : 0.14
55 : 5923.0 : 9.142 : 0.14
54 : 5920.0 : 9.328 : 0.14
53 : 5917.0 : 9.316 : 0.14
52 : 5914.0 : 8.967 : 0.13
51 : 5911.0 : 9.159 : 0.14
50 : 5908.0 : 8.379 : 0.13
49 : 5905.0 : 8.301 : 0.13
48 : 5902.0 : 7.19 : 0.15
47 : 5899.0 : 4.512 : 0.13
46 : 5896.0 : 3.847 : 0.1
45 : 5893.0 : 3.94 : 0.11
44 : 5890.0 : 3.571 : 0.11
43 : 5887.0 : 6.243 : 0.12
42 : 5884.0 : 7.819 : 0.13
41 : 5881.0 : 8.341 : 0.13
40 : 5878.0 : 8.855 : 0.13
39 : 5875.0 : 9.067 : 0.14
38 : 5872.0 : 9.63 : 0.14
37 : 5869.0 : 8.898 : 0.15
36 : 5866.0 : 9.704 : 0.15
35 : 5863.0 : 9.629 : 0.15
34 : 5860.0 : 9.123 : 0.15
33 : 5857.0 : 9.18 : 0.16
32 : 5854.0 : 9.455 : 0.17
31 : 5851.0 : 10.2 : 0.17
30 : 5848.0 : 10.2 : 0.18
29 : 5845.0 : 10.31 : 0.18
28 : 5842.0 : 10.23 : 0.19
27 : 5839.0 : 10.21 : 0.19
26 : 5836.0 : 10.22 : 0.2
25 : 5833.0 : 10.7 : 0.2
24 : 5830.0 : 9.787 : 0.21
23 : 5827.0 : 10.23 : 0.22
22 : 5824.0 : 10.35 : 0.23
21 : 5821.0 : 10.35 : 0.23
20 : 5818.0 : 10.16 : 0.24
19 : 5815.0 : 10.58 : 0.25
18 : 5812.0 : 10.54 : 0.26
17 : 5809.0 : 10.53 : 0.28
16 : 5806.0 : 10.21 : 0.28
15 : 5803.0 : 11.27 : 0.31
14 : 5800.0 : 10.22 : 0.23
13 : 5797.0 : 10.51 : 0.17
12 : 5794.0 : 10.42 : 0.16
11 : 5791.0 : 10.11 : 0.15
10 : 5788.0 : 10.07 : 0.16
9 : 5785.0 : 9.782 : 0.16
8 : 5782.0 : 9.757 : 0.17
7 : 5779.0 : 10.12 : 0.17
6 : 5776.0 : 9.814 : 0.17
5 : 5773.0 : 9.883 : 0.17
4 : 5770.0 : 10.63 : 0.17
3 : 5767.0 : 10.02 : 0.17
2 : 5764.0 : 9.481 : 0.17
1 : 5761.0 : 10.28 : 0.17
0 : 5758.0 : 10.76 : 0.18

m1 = -1.3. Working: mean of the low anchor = 10.4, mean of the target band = 9.95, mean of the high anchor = 8.87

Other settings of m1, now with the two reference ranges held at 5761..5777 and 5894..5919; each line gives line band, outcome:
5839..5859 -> -3.35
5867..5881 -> -1.77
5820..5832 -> -1.69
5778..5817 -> -3.55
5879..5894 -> 3.22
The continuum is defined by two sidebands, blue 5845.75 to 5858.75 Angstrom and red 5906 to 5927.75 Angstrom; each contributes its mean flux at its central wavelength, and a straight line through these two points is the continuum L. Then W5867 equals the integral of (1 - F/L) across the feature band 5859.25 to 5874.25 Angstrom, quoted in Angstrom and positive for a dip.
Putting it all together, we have 0.4 Angstrom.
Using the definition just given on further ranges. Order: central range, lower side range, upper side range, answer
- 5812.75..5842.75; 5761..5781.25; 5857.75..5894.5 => -4.8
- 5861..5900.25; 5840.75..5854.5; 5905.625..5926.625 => 9.7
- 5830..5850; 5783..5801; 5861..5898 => -3.7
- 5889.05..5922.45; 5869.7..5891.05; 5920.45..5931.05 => 6.5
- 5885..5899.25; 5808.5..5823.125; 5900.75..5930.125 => 7.3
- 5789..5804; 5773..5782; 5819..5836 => -0.6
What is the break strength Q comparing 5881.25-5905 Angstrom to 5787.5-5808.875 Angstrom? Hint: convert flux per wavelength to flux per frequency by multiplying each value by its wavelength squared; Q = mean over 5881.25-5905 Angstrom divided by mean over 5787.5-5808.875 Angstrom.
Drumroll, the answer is 0.6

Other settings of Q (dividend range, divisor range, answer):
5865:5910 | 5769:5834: 0.72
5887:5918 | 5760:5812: 0.68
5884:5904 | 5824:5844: 0.52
